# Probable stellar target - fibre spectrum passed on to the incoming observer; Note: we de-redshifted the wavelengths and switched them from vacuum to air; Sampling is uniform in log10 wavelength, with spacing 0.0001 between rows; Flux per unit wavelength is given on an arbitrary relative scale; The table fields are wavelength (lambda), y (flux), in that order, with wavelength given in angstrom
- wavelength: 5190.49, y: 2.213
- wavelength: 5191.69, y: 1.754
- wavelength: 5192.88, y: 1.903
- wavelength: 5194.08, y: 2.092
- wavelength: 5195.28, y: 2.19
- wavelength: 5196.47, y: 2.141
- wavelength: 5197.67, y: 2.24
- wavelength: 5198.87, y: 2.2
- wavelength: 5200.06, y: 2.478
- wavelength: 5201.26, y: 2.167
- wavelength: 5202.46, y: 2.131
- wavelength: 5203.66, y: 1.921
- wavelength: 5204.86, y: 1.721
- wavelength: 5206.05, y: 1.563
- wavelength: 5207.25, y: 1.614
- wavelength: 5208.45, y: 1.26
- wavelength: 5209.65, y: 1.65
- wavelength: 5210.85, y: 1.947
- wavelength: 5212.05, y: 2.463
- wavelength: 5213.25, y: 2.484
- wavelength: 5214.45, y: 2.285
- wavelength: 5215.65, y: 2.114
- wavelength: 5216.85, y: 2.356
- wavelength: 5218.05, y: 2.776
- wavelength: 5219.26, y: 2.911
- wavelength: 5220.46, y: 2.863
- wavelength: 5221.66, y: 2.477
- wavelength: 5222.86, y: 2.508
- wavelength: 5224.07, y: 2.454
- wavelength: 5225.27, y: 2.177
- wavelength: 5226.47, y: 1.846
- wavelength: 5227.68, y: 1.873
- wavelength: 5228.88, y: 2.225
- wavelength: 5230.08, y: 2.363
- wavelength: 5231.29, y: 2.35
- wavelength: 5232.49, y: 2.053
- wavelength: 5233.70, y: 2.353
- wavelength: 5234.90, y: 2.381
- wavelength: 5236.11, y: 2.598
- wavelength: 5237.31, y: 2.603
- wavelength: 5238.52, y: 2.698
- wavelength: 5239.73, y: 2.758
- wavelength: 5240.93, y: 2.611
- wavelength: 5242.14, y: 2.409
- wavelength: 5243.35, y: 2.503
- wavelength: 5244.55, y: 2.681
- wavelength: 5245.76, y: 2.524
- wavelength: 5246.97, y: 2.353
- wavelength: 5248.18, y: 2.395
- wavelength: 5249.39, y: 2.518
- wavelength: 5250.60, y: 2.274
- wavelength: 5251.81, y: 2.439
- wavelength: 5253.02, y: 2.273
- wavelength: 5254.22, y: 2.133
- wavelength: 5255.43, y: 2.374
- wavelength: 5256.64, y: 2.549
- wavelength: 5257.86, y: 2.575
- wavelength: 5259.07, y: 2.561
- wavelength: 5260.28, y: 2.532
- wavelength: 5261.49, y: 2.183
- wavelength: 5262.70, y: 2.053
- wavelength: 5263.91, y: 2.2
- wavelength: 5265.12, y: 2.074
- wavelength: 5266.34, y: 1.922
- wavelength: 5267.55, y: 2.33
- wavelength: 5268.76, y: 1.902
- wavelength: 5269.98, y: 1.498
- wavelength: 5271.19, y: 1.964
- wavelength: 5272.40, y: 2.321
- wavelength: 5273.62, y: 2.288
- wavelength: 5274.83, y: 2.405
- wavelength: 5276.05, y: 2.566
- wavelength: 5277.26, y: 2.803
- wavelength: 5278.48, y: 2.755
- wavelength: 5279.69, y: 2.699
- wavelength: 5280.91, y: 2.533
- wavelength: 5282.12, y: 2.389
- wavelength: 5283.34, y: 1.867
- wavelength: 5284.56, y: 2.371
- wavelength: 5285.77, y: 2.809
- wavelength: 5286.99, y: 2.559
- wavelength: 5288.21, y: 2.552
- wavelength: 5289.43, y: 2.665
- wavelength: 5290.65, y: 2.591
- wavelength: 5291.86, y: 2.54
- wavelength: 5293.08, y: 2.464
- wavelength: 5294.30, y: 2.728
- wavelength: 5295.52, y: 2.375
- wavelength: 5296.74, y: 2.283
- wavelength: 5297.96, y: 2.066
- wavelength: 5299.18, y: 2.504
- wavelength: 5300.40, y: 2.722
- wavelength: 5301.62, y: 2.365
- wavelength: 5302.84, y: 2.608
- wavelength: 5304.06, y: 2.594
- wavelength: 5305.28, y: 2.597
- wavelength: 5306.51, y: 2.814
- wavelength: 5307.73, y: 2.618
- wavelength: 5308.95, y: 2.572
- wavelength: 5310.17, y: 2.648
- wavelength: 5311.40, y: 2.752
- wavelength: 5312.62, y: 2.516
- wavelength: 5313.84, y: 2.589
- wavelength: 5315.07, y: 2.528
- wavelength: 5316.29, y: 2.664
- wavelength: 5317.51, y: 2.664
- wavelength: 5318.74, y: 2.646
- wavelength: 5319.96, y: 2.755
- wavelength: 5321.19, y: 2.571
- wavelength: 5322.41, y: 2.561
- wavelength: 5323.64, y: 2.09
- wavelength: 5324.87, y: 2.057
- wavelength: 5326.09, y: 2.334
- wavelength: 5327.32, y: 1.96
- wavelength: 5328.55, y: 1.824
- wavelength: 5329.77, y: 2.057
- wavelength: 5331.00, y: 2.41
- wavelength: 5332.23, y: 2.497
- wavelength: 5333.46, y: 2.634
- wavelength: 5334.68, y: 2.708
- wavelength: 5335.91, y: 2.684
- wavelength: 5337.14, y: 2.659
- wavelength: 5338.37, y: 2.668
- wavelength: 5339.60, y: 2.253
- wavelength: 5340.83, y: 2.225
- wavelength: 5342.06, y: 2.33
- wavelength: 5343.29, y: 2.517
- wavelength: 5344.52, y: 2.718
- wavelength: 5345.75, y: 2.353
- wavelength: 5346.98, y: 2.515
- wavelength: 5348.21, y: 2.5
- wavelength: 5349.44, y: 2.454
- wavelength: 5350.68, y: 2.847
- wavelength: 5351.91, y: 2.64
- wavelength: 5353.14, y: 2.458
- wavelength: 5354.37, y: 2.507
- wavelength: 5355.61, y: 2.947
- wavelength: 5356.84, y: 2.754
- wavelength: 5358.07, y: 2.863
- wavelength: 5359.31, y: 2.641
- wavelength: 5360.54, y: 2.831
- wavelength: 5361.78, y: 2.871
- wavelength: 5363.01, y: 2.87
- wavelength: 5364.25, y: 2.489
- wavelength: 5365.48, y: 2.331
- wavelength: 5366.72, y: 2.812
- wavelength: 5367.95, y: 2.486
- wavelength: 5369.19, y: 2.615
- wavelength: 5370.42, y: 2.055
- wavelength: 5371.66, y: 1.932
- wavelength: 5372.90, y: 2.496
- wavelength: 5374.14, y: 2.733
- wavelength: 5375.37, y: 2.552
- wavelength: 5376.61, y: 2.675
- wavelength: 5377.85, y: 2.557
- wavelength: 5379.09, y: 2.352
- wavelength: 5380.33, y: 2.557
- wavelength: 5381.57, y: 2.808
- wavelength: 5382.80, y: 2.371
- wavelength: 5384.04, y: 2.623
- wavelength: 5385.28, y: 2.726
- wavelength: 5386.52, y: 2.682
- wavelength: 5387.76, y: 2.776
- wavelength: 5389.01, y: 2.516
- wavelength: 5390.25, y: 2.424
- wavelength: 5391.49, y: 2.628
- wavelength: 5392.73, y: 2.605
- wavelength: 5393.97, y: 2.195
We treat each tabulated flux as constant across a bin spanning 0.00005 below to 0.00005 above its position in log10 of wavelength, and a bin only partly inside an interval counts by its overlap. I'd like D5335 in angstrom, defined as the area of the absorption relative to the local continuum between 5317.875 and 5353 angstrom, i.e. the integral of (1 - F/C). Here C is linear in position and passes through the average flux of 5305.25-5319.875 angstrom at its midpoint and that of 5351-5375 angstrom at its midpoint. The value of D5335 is 2.3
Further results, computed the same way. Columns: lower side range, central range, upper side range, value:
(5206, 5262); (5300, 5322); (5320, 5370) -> -1.42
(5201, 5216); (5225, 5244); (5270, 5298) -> -2.23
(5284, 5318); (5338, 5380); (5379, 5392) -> 0.53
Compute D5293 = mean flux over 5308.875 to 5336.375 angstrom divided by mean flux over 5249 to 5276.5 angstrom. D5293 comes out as 1.1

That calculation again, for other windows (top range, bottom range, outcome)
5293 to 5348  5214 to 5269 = 1.04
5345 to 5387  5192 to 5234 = 1.19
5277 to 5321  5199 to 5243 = 1.13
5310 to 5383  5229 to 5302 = 1.05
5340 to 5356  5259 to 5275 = 1.18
